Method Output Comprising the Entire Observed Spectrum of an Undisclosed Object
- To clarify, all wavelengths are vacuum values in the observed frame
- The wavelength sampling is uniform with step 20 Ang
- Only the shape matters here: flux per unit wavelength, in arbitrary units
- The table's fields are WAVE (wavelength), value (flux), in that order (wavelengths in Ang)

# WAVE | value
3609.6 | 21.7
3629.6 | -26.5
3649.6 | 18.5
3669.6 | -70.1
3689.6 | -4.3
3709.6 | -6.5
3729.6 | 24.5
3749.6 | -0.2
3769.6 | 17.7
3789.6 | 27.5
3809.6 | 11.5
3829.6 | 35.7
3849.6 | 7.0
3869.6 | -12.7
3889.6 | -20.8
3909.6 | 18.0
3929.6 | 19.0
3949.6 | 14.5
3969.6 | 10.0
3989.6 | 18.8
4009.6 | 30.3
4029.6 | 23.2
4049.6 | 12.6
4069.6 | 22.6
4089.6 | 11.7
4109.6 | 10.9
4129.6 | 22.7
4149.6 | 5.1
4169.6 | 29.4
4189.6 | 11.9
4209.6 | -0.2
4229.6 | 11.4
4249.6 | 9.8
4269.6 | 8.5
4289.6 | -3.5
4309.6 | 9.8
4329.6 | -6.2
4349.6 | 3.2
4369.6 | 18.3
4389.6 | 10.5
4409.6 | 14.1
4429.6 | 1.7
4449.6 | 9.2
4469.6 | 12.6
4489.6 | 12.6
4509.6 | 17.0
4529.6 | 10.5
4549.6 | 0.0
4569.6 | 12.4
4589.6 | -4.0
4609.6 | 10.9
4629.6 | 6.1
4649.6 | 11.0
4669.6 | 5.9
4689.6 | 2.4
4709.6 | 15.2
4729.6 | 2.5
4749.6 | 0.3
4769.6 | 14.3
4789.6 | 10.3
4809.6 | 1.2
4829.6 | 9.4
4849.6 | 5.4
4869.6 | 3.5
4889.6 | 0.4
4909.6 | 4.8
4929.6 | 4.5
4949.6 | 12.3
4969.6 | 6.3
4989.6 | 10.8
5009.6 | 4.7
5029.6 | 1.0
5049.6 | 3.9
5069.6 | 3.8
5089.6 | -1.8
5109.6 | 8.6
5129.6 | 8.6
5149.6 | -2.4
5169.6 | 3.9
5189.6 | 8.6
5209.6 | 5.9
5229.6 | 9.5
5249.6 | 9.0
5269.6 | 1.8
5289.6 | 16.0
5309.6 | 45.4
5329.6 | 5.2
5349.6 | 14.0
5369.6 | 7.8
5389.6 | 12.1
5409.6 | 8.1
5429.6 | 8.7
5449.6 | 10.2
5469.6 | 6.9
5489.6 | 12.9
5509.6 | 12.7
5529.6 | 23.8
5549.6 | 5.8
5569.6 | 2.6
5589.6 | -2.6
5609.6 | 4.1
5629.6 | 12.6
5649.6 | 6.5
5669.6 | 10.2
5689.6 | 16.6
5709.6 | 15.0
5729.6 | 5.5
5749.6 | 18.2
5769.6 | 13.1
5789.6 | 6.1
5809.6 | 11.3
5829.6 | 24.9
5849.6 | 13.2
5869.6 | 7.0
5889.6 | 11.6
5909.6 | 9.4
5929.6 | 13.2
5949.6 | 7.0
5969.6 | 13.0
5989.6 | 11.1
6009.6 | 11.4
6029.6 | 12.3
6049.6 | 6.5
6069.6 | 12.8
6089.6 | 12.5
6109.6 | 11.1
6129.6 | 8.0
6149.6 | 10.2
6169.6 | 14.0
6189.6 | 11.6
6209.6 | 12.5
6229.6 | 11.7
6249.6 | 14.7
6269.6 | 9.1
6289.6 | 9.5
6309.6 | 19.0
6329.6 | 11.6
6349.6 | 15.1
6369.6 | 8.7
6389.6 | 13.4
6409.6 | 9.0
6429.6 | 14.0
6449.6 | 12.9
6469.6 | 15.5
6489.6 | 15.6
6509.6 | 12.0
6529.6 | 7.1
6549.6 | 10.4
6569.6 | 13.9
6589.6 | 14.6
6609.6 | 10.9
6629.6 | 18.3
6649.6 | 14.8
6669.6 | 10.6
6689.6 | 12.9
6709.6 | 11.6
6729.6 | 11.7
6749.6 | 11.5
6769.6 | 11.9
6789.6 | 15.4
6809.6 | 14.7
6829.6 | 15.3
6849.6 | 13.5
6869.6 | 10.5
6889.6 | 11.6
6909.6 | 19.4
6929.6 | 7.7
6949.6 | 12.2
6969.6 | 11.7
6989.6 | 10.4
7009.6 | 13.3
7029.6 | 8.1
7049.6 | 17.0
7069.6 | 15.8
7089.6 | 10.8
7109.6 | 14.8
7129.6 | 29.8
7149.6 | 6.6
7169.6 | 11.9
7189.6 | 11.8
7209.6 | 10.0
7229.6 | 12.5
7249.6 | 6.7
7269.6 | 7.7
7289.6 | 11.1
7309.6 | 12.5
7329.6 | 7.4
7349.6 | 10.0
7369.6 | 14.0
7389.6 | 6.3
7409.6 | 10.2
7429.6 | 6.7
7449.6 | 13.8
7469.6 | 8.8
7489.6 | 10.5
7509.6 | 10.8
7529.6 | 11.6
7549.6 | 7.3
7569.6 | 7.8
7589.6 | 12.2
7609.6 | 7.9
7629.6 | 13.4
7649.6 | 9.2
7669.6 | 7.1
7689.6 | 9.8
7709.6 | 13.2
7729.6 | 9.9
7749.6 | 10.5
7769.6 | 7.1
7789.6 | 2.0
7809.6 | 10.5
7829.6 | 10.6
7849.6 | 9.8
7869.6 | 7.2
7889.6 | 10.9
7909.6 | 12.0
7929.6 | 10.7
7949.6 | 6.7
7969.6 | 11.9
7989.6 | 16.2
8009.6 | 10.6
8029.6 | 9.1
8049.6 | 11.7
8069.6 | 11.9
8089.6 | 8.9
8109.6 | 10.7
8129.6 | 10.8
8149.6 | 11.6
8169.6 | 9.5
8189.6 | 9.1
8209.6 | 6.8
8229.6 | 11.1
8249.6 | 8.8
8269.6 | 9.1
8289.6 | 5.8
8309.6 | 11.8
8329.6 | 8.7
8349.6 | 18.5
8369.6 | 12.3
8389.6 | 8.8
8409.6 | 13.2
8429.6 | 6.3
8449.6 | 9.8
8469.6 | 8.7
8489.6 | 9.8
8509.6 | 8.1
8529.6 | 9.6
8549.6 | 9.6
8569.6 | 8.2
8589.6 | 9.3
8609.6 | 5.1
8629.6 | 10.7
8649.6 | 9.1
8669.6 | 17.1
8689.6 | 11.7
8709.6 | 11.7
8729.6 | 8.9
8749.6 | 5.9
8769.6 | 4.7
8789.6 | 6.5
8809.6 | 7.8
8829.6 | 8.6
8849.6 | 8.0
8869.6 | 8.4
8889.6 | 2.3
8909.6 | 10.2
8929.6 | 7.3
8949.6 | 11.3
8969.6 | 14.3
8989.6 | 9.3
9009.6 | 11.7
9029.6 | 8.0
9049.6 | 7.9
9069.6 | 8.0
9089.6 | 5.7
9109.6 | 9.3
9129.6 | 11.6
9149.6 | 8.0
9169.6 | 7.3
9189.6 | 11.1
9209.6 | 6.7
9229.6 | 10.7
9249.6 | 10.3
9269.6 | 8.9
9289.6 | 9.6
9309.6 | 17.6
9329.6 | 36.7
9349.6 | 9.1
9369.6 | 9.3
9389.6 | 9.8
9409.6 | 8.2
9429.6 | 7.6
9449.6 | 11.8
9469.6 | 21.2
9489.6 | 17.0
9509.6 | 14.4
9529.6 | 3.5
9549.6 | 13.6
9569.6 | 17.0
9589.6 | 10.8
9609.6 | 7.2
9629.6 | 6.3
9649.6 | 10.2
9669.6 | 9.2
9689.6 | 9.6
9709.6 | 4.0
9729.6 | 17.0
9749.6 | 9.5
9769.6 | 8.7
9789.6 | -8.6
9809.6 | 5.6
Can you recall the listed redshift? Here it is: 0.422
